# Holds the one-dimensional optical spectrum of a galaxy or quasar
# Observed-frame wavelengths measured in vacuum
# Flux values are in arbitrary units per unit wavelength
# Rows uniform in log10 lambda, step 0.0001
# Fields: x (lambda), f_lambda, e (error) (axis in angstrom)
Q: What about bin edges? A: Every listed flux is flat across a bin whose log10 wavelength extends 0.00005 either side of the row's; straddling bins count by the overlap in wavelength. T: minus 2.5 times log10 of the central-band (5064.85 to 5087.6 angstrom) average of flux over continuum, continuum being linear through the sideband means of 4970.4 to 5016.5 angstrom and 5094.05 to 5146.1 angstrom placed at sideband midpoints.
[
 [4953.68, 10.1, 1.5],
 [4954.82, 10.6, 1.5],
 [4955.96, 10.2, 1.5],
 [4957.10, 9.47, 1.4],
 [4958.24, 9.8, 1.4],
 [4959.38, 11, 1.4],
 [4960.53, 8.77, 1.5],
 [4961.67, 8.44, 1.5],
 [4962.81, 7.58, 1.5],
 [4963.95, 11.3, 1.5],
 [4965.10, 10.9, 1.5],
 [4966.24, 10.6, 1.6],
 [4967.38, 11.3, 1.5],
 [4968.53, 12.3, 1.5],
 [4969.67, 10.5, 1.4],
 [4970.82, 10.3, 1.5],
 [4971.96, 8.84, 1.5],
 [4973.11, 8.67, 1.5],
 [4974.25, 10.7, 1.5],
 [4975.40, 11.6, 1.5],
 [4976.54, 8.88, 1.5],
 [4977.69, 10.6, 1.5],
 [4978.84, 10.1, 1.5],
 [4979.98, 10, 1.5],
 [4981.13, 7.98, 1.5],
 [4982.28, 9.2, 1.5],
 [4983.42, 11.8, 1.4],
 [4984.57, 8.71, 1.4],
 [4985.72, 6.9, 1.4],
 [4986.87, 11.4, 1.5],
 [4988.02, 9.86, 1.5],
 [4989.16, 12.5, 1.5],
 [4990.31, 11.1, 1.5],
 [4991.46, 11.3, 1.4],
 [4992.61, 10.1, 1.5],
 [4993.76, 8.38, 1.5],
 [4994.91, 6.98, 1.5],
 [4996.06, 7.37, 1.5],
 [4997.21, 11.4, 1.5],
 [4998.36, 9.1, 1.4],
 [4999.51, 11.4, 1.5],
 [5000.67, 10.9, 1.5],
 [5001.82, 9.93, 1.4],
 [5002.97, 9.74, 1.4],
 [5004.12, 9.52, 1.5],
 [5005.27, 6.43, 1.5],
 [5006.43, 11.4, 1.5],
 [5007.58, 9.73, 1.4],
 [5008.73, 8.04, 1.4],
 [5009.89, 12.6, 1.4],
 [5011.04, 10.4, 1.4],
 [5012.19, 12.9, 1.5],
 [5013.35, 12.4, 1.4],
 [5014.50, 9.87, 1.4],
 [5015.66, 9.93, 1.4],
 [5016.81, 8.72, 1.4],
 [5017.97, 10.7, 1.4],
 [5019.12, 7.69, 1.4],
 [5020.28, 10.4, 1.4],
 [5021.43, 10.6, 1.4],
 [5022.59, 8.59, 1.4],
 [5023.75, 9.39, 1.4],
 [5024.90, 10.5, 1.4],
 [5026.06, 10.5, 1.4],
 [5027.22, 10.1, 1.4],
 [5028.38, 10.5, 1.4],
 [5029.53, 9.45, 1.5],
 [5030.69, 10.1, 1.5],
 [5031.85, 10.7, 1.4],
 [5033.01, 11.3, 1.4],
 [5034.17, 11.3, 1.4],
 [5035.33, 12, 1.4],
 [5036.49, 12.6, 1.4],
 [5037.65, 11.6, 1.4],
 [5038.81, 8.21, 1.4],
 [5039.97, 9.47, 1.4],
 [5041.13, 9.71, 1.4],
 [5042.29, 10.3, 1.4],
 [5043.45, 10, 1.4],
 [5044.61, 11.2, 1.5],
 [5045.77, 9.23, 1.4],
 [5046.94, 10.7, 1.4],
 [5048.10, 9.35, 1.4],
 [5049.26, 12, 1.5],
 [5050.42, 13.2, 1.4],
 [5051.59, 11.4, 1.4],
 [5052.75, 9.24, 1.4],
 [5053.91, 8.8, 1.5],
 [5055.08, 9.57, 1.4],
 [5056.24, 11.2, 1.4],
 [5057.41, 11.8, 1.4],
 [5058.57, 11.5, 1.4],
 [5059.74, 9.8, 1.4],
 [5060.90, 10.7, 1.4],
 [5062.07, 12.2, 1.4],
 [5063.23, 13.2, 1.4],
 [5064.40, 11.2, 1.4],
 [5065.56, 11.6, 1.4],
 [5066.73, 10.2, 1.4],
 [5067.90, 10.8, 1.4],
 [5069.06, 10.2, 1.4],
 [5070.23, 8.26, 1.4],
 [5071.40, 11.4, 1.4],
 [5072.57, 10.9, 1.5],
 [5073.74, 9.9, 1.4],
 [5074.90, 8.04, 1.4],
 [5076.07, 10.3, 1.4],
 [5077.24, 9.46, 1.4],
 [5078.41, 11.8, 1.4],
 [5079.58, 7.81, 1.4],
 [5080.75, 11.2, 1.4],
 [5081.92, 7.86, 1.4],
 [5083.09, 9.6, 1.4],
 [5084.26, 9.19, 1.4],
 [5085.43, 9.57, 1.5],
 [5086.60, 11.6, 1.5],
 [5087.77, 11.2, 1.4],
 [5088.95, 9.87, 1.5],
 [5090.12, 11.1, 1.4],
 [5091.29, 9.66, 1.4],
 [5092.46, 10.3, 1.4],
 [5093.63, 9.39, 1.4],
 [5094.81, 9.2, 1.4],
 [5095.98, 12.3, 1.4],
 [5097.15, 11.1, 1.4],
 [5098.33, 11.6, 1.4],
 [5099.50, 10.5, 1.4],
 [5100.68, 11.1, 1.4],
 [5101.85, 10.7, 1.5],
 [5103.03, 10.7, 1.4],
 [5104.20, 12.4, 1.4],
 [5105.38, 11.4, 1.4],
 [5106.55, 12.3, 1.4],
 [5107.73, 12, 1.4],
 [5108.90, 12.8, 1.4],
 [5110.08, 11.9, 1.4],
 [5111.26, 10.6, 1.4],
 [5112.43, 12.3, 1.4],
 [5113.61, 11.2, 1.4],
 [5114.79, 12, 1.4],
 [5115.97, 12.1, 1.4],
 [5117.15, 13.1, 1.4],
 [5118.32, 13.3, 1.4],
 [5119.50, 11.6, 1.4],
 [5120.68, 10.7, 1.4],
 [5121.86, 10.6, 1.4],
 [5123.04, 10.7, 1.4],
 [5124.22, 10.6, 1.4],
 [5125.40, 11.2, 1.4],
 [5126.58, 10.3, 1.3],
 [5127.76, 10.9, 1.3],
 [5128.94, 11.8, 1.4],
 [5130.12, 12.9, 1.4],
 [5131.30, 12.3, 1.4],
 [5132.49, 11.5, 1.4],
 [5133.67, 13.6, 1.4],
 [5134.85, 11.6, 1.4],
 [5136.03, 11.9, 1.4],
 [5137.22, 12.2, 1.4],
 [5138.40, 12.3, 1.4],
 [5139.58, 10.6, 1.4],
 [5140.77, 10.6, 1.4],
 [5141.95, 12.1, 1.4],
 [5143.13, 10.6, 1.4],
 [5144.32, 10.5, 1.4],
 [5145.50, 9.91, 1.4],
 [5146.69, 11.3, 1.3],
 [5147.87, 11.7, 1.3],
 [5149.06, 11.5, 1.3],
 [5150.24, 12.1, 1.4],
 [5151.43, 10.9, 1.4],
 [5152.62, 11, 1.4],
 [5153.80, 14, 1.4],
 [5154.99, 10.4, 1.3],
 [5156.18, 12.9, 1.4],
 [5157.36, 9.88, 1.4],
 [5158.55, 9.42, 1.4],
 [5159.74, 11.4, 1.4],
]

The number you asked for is 0.10 mag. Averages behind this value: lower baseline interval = 9.97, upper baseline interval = 11.5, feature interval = 10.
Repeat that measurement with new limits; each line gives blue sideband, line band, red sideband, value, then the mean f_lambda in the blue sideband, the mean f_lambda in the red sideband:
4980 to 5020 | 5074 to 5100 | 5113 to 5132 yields 0.10 mag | 9.9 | 11.6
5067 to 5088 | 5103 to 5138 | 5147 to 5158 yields -0.09 mag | 9.93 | 11.6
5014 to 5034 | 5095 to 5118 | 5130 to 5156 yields -0.05 mag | 9.97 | 11.6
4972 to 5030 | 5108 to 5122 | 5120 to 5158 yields -0.07 mag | 9.93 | 11.4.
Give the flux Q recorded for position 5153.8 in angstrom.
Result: 14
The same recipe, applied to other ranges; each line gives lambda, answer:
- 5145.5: 9.91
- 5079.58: 7.81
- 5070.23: 8.26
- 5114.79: 12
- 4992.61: 10.1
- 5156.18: 12.9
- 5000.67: 10.9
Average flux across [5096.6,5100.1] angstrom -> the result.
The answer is 11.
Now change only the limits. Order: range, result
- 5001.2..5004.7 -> 9.76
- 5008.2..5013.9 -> 11.3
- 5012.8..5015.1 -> 11.1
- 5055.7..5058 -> 11.5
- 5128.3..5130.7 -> 12.3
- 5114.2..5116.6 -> 12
